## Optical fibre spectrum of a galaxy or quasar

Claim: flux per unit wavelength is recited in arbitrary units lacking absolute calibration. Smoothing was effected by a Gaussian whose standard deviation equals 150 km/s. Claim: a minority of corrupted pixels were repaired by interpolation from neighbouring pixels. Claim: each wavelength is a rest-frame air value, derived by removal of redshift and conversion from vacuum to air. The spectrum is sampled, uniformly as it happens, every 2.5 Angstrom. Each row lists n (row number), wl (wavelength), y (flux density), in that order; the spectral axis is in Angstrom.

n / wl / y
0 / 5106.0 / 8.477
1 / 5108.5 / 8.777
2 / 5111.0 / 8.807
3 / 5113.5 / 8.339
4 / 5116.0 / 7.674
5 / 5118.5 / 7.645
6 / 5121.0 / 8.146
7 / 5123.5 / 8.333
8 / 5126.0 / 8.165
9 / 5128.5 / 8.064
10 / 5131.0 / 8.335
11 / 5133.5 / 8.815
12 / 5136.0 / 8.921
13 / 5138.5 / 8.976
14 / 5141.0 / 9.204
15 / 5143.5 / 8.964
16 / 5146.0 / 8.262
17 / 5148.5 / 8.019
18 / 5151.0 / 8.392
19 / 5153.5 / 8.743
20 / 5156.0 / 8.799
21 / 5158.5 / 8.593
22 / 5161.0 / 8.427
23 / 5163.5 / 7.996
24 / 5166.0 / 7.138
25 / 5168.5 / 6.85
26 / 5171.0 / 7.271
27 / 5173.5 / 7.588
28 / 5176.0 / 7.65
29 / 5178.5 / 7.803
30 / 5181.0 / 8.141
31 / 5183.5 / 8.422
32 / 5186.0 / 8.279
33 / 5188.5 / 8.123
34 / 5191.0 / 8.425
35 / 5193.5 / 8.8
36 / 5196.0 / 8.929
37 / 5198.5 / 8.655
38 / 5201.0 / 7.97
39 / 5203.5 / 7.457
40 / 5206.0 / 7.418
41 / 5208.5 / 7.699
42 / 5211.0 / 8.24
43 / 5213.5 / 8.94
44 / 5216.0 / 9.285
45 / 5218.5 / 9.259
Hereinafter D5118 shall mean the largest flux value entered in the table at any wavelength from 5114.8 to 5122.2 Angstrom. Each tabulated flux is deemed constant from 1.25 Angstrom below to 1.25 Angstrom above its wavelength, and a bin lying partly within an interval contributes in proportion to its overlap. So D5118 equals 8.146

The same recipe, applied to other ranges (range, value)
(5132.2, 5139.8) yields 8.976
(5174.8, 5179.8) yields 7.803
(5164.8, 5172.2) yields 7.271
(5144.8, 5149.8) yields 8.262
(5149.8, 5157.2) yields 8.799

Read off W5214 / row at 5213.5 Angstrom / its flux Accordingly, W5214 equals 8.94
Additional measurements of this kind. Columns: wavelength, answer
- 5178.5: 7.803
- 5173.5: 7.588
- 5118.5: 7.645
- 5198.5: 8.655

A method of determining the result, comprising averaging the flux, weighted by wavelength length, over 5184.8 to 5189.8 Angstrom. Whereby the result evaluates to 8.2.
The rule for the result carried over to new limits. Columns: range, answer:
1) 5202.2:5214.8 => 7.96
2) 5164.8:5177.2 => 7.3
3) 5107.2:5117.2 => 8.4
